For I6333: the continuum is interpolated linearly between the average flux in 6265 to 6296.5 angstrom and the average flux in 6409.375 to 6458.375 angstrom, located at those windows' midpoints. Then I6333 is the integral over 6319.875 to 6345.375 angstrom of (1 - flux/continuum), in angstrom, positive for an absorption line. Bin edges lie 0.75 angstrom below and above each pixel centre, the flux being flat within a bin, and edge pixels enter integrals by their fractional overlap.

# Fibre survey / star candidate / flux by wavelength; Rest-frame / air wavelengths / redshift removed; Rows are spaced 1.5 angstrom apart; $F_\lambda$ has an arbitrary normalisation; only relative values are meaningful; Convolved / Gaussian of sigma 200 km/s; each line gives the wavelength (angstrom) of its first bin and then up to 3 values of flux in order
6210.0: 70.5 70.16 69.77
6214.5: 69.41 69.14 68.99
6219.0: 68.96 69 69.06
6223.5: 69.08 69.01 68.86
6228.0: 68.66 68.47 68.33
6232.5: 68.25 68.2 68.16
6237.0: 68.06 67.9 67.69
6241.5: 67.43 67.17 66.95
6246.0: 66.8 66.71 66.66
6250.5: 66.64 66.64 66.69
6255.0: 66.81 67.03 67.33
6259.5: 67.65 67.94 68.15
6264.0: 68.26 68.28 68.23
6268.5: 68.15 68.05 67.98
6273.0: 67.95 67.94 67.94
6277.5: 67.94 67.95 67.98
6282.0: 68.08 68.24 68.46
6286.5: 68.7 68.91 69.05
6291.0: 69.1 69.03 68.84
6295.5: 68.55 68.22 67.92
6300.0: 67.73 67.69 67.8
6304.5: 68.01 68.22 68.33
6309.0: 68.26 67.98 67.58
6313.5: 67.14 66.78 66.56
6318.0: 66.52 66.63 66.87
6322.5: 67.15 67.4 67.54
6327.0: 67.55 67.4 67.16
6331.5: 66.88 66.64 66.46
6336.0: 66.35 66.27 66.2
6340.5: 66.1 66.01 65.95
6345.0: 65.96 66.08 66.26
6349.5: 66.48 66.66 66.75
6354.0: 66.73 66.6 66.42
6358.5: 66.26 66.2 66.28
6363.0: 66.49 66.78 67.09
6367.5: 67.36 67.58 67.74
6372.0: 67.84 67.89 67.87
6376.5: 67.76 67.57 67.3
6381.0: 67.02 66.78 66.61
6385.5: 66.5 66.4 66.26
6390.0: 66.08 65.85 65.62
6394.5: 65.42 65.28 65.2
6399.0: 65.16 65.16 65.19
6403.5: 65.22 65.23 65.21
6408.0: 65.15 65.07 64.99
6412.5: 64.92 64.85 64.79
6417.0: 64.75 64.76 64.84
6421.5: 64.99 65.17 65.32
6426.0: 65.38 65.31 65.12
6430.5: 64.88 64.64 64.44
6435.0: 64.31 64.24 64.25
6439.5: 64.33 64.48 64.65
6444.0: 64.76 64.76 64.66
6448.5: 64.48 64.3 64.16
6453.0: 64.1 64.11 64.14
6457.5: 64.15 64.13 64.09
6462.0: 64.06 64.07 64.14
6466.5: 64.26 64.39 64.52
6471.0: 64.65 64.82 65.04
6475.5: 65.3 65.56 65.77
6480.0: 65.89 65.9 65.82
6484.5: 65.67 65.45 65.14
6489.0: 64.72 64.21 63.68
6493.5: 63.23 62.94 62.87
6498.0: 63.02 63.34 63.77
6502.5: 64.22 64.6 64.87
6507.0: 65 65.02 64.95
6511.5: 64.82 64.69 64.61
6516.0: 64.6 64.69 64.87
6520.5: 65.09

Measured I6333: 0.1 angstrom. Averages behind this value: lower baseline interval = 68.3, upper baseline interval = 64.7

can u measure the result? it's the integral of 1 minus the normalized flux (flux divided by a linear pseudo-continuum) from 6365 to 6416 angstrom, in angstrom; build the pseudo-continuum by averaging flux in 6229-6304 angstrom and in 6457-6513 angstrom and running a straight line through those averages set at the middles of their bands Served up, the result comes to -0.15 angstrom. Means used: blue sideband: 67.9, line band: 66.2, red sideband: 64.5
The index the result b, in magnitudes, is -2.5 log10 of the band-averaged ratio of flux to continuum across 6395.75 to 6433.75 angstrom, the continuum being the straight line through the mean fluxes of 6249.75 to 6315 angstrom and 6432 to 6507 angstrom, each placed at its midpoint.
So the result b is 0.007 mag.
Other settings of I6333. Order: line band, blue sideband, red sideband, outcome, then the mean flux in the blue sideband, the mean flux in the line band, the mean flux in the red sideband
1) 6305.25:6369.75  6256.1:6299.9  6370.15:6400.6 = 0.4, 68.2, 66.8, 66.6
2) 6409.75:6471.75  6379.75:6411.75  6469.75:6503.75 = 0.6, 65.7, 64.6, 64.6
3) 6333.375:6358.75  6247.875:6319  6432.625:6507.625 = 0.1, 67.9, 66.3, 64.5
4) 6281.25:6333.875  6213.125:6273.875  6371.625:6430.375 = -0.6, 68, 67.8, 65.8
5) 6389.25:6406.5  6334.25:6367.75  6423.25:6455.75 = 0.0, 66.4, 65.4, 64.6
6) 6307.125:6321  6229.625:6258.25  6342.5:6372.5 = -0.1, 67.4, 67.3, 66.7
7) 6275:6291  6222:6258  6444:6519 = -0.3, 67.7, 68.4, 64.5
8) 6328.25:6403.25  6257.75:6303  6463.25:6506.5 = 0.2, 68.2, 66.5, 64.6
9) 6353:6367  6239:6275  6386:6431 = -0.1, 67.5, 66.6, 65.3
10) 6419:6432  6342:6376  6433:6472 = 0.0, 66.8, 65.1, 64.3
